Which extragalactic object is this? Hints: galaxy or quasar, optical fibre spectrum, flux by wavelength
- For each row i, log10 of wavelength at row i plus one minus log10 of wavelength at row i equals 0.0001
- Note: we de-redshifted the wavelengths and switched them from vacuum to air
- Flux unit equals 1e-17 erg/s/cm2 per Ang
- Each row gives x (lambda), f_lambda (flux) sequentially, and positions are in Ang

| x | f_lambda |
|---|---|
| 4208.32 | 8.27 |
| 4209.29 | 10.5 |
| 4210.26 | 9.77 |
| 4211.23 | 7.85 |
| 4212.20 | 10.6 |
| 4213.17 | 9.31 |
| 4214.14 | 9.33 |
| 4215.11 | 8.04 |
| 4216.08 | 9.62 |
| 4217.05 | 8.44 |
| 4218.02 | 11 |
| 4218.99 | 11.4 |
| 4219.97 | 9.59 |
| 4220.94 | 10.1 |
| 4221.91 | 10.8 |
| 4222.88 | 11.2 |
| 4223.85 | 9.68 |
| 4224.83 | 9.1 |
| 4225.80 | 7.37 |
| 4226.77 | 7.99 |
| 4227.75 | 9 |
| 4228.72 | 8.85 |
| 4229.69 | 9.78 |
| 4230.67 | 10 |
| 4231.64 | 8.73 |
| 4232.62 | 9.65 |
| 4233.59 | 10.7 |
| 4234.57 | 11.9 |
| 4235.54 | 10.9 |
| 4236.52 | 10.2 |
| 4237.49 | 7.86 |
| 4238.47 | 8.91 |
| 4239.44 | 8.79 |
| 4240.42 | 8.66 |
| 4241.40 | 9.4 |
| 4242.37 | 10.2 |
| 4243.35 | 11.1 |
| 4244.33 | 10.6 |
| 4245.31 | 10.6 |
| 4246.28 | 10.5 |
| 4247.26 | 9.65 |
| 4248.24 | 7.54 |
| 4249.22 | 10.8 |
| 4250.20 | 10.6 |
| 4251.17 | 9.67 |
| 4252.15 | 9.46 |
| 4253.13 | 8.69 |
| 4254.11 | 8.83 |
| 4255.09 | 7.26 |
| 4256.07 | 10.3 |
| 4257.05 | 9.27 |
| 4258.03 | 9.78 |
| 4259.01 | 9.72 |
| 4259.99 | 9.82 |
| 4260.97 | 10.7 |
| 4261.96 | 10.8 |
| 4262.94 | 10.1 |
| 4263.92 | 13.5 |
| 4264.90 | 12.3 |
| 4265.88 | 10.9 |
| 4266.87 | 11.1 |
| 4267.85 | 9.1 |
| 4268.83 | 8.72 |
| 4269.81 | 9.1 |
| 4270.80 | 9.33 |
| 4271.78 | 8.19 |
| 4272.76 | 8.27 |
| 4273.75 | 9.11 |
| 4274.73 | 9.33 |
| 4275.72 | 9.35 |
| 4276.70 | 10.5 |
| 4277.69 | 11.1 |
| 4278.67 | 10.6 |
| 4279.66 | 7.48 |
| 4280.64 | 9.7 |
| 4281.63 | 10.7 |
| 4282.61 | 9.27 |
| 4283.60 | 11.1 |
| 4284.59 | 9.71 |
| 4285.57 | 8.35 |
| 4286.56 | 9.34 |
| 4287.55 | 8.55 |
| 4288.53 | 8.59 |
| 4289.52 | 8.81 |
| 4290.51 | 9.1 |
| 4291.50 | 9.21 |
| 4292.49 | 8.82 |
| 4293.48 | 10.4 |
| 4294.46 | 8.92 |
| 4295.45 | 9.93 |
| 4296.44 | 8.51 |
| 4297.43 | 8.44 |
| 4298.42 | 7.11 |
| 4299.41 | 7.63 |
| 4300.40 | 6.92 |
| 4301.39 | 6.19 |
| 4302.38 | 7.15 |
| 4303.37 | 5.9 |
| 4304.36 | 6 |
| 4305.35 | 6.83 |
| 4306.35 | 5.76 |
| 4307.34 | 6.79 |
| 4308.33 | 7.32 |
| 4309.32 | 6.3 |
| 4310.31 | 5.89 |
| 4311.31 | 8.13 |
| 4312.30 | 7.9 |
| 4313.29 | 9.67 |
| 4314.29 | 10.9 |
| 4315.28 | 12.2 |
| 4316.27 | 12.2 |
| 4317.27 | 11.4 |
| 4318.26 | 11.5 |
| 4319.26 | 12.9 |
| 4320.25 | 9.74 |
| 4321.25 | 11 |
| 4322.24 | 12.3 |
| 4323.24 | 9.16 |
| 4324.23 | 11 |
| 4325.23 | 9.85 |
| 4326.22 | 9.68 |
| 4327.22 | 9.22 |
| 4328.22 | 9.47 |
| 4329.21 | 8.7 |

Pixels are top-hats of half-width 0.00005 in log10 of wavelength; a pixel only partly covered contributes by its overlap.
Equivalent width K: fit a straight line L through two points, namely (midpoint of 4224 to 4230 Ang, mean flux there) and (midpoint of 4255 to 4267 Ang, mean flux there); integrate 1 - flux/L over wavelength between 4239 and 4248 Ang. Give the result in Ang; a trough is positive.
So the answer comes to -0.3 Ang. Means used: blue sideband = 8.7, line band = 9.88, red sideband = 10.5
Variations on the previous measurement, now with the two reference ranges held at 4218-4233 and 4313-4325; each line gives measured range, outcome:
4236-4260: 1.07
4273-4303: 4.65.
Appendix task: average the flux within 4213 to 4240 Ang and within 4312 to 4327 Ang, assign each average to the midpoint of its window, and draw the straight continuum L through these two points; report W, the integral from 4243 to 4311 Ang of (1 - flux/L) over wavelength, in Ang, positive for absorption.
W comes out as 7.4 Ang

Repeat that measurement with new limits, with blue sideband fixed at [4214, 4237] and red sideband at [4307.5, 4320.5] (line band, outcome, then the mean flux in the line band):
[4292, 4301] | 1.1 Ang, 8.5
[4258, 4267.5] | -1.2 Ang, 10.9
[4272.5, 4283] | 0.1 Ang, 9.61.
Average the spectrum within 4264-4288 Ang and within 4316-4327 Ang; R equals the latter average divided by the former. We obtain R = 1.12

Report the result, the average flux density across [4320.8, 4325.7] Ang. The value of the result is 10.7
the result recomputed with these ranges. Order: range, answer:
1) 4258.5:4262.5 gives 10.2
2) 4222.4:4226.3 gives 9.33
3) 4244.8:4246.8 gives 10.6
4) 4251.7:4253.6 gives 9.07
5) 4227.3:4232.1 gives 9.29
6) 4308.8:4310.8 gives 6.13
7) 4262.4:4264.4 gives 11.8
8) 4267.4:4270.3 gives 8.99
